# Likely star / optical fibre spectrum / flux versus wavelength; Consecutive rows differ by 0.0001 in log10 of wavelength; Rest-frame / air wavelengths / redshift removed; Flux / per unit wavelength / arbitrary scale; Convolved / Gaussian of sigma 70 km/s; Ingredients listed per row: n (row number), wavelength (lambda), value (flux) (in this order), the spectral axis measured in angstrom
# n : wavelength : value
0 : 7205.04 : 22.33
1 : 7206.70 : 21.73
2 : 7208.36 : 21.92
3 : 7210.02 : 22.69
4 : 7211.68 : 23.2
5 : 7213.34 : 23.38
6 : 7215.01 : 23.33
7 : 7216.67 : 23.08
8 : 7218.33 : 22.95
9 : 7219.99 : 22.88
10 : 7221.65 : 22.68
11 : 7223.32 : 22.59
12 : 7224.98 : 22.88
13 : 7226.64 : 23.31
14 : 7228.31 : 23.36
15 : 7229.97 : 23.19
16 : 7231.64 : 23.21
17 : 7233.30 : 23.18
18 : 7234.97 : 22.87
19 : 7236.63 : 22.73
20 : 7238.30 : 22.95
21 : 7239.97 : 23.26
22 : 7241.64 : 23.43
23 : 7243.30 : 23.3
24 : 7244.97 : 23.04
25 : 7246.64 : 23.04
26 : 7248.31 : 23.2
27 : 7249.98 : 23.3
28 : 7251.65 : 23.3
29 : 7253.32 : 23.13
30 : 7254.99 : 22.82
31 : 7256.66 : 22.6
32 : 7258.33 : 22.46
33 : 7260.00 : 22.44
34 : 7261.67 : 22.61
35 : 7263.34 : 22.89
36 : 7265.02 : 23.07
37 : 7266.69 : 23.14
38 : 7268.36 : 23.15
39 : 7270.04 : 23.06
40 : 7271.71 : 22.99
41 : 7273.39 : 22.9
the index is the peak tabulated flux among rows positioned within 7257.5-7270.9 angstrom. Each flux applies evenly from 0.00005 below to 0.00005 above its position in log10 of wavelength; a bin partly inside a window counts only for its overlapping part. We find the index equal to 23.15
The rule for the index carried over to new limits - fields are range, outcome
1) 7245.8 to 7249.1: 23.2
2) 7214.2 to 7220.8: 23.33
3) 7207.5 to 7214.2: 23.38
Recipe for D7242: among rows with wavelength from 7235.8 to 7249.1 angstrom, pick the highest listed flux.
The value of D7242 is 23.43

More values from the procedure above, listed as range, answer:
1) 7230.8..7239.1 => 23.21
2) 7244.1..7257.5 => 23.3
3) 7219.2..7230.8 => 23.36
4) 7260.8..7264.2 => 22.89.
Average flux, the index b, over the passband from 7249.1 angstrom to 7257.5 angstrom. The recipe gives 23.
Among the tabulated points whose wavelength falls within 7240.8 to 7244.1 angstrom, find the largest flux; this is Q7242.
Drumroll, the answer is 23.43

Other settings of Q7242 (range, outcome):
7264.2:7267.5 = 23.14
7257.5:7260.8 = 22.46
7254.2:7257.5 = 22.82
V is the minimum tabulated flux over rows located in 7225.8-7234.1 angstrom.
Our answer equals 23.18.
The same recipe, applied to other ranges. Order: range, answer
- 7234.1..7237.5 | 22.73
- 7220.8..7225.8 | 22.59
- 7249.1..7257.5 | 22.6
